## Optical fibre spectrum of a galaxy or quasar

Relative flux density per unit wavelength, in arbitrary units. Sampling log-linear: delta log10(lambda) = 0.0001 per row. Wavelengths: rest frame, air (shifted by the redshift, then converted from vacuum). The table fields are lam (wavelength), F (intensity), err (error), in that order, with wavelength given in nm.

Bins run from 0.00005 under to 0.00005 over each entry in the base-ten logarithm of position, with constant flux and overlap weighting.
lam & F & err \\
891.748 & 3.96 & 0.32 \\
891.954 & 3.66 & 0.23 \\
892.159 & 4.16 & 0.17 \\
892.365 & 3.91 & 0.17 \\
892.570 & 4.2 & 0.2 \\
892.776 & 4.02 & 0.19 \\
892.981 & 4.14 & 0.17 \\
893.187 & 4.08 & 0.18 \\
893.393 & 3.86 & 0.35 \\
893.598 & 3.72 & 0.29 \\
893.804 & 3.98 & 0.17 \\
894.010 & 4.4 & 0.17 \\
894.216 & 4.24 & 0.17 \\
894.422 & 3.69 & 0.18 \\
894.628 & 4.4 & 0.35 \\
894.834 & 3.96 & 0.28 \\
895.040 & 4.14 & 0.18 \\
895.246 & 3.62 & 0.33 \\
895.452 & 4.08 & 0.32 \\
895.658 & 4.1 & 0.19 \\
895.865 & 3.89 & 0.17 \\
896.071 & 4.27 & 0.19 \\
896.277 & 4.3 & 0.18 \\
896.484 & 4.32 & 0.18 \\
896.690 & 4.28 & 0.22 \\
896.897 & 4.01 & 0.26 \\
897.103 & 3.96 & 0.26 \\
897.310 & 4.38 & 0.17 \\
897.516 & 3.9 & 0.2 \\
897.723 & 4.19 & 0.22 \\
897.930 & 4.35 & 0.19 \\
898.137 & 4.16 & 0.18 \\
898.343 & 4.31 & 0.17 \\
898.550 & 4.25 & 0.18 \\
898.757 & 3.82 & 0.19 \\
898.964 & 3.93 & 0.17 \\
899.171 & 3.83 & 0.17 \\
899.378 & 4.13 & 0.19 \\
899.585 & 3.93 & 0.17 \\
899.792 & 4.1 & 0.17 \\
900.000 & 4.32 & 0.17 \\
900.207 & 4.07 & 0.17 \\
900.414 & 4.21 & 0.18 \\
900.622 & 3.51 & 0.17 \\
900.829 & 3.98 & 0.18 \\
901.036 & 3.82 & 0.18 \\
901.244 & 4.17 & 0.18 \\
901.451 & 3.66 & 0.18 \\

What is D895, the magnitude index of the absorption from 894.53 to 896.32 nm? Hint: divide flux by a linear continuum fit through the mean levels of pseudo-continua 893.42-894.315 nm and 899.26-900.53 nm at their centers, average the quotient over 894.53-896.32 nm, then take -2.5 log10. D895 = 0.00 mag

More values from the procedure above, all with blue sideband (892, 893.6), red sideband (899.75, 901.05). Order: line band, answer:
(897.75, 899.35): -0.02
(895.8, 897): -0.05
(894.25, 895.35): 0.01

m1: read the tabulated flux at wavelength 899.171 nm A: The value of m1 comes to 3.83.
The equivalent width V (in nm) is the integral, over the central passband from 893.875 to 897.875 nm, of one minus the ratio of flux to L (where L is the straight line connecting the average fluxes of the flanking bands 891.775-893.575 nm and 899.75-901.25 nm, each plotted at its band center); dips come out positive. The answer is -0.12 nm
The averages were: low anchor 3.99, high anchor 4.01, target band 4.11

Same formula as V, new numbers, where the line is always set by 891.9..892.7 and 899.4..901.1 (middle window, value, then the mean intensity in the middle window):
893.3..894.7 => -0.01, 4.04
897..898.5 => -0.07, 4.18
